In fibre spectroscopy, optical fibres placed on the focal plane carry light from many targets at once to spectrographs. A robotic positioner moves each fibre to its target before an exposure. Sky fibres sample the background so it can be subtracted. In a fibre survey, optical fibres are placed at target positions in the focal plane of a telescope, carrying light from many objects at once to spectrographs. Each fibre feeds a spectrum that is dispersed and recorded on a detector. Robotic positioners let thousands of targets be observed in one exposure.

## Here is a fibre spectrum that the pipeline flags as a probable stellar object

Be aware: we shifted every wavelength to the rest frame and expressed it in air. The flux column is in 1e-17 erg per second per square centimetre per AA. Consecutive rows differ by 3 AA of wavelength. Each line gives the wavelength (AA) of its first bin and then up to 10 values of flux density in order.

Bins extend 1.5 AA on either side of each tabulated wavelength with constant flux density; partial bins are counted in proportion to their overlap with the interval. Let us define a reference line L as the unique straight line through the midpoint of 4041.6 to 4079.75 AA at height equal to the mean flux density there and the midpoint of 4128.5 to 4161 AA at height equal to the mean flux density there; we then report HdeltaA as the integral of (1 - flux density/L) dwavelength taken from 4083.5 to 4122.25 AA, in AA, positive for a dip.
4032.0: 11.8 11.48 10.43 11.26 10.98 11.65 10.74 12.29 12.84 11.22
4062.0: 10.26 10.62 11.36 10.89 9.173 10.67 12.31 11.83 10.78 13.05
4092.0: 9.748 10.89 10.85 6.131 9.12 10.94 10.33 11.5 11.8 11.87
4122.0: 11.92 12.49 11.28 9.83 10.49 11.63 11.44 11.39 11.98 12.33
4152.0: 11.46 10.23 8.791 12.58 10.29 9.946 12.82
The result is 1.39 AA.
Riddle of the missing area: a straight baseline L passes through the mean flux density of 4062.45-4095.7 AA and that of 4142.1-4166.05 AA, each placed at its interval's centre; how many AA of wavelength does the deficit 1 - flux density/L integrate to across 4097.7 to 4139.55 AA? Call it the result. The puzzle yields 1.2 AA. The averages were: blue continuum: 11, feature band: 10.7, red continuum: 11.1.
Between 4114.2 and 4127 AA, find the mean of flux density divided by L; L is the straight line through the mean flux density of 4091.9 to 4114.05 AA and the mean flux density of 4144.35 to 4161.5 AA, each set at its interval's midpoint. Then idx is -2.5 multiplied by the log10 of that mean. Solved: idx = -0.16 mag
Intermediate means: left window 9.92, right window 11.2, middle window 12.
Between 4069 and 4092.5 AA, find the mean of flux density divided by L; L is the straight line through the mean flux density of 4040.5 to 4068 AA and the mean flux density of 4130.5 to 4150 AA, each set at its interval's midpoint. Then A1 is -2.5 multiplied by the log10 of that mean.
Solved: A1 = 0.020 mag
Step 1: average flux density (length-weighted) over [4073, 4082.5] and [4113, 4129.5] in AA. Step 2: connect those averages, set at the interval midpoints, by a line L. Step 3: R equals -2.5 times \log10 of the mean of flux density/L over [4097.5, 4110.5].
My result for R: 0.23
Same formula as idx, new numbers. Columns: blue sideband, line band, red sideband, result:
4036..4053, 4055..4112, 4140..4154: 0.066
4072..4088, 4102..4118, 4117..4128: 0.104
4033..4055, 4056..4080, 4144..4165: 0.042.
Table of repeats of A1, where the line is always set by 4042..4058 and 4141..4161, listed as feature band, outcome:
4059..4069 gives 0.08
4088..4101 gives 0.10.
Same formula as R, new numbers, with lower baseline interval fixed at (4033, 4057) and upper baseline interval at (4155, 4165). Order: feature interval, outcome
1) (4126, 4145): -0.04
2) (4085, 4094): -0.01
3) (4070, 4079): 0.09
